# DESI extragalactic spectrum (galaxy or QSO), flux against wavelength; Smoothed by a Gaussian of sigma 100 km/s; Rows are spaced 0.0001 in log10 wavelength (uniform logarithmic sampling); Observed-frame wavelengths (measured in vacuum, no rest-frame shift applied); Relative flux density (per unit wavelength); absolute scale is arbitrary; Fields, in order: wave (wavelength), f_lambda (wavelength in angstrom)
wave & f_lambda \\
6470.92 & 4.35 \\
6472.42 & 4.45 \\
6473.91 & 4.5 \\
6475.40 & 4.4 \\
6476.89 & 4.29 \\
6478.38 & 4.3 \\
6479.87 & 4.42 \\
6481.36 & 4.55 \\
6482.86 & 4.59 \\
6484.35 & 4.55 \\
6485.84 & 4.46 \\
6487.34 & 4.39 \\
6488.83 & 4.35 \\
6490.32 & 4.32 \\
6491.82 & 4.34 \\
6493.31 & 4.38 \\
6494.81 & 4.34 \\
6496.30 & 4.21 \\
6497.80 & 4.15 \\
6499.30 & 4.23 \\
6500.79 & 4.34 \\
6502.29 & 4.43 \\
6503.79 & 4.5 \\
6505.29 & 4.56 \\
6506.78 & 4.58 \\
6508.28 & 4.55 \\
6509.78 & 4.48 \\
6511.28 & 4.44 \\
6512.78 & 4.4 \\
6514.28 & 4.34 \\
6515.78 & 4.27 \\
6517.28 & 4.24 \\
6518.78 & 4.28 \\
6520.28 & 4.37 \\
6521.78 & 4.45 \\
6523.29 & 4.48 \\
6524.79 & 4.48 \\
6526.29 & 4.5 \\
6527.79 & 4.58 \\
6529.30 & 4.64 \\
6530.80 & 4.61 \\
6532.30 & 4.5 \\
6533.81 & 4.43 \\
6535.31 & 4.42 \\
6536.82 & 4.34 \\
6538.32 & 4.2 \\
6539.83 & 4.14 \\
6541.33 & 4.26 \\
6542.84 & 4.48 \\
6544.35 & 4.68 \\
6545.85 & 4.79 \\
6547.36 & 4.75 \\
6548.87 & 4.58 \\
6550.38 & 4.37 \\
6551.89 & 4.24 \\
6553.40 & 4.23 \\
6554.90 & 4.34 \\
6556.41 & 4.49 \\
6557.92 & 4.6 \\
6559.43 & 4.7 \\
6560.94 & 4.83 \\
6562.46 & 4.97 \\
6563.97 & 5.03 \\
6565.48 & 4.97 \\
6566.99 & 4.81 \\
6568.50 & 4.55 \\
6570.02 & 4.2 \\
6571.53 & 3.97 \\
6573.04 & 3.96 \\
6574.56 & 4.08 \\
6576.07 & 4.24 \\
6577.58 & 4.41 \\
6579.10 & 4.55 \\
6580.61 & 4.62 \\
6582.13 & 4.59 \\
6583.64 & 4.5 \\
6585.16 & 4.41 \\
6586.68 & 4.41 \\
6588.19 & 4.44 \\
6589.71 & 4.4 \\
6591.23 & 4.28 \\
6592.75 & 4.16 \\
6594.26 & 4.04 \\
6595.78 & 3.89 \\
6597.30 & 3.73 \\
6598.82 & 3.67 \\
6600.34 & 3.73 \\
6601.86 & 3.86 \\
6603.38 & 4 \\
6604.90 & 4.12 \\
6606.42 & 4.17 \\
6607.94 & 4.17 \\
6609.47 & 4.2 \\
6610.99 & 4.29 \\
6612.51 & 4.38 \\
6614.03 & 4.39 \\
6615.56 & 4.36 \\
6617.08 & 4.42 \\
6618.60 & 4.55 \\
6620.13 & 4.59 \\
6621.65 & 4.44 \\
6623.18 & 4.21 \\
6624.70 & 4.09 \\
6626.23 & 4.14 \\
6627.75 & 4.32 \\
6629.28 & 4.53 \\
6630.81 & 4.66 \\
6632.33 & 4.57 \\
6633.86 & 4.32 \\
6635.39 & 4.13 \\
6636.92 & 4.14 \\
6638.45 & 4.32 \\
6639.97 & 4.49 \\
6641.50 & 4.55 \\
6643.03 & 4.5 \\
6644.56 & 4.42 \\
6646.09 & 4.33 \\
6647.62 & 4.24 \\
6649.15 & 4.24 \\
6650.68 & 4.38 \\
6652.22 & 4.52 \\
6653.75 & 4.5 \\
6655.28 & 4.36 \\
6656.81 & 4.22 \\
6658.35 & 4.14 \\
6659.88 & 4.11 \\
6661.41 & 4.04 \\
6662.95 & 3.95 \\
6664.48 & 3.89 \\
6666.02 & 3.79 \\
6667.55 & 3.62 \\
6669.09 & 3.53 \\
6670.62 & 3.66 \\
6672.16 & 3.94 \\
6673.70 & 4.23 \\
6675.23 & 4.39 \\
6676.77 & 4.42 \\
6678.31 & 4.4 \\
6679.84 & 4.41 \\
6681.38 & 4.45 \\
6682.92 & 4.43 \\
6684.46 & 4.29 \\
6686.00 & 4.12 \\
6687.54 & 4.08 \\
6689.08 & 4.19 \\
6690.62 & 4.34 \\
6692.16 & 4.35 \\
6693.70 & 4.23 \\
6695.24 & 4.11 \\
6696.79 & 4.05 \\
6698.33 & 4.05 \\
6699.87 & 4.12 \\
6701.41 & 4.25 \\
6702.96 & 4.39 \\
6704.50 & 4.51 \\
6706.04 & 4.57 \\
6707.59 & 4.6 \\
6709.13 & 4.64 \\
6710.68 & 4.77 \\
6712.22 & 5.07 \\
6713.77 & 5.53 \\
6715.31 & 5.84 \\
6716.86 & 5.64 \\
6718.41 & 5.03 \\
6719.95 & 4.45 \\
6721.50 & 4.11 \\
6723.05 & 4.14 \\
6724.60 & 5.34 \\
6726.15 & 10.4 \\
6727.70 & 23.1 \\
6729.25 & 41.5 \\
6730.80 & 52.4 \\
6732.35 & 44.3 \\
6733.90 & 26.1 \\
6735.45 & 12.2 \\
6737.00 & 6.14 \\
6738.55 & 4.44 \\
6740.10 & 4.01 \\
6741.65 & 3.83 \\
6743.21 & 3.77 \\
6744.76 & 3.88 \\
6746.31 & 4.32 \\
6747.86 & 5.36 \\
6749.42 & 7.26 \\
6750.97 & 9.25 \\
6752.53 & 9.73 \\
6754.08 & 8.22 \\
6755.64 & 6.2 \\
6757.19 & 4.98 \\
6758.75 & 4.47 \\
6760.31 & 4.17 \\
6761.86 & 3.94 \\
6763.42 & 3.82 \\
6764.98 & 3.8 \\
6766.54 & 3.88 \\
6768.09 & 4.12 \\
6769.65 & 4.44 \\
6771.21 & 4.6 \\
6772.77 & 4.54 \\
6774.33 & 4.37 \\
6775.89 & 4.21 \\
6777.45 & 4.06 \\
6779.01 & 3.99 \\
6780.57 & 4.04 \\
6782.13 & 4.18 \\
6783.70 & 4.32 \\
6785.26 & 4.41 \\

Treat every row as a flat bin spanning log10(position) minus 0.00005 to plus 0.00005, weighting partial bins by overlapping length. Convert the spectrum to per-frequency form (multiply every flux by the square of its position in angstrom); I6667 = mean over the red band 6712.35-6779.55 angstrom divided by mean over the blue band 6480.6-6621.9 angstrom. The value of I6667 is 2.18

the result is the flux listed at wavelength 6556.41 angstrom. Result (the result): 4.49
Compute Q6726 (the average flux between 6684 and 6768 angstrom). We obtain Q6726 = 8.1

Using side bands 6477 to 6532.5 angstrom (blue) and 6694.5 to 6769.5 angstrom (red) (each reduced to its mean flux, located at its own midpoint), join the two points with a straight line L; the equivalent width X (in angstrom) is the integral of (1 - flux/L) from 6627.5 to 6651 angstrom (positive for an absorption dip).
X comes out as 8.5 angstrom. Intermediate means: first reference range 4.42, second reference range 8.57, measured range 4.39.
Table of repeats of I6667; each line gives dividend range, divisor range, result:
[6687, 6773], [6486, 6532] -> 1.95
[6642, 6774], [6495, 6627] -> 1.60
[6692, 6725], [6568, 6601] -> 1.14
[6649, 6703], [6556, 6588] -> 0.95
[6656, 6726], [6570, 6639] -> 1.07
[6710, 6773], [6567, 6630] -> 2.30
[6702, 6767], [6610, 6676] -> 2.23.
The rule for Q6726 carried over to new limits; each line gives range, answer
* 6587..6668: 4.23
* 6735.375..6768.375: 5.42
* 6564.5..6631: 4.28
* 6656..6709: 4.18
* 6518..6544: 4.42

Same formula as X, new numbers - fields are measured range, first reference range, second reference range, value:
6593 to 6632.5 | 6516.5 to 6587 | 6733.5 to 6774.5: 5.81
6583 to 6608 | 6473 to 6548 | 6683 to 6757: 8.22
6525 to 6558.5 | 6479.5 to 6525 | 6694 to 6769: 4.26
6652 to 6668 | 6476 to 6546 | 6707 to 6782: 6.71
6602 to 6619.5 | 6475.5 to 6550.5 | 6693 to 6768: 5.63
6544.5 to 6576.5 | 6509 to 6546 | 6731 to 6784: 2.21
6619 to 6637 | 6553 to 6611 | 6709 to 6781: 3.91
